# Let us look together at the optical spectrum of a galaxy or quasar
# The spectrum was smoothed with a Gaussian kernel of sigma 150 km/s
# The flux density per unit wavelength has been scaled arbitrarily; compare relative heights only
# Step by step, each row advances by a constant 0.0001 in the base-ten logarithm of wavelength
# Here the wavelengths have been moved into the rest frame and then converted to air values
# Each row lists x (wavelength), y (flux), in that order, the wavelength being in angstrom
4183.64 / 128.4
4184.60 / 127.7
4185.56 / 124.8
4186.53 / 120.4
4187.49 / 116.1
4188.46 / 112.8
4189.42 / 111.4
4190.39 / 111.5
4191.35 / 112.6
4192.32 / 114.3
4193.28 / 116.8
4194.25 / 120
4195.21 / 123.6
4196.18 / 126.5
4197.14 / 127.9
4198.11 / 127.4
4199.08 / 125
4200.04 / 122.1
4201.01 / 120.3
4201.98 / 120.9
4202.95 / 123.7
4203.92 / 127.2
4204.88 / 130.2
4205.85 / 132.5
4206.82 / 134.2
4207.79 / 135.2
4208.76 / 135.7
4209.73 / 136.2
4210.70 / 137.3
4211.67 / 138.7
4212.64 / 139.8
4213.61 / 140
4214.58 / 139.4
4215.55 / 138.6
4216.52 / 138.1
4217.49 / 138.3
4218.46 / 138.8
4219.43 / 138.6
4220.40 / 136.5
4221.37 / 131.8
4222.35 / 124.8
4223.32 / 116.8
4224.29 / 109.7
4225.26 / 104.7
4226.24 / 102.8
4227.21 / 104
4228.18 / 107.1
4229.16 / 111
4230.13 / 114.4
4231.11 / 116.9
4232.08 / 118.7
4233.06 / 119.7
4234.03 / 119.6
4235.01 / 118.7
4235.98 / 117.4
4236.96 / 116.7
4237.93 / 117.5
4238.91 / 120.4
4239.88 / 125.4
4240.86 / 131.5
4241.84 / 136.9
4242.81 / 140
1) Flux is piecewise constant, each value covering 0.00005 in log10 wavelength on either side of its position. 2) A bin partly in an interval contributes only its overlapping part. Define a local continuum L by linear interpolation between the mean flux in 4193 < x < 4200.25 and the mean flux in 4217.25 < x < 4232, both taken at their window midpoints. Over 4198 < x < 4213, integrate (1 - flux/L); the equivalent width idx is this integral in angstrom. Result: -1.0 angstrom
